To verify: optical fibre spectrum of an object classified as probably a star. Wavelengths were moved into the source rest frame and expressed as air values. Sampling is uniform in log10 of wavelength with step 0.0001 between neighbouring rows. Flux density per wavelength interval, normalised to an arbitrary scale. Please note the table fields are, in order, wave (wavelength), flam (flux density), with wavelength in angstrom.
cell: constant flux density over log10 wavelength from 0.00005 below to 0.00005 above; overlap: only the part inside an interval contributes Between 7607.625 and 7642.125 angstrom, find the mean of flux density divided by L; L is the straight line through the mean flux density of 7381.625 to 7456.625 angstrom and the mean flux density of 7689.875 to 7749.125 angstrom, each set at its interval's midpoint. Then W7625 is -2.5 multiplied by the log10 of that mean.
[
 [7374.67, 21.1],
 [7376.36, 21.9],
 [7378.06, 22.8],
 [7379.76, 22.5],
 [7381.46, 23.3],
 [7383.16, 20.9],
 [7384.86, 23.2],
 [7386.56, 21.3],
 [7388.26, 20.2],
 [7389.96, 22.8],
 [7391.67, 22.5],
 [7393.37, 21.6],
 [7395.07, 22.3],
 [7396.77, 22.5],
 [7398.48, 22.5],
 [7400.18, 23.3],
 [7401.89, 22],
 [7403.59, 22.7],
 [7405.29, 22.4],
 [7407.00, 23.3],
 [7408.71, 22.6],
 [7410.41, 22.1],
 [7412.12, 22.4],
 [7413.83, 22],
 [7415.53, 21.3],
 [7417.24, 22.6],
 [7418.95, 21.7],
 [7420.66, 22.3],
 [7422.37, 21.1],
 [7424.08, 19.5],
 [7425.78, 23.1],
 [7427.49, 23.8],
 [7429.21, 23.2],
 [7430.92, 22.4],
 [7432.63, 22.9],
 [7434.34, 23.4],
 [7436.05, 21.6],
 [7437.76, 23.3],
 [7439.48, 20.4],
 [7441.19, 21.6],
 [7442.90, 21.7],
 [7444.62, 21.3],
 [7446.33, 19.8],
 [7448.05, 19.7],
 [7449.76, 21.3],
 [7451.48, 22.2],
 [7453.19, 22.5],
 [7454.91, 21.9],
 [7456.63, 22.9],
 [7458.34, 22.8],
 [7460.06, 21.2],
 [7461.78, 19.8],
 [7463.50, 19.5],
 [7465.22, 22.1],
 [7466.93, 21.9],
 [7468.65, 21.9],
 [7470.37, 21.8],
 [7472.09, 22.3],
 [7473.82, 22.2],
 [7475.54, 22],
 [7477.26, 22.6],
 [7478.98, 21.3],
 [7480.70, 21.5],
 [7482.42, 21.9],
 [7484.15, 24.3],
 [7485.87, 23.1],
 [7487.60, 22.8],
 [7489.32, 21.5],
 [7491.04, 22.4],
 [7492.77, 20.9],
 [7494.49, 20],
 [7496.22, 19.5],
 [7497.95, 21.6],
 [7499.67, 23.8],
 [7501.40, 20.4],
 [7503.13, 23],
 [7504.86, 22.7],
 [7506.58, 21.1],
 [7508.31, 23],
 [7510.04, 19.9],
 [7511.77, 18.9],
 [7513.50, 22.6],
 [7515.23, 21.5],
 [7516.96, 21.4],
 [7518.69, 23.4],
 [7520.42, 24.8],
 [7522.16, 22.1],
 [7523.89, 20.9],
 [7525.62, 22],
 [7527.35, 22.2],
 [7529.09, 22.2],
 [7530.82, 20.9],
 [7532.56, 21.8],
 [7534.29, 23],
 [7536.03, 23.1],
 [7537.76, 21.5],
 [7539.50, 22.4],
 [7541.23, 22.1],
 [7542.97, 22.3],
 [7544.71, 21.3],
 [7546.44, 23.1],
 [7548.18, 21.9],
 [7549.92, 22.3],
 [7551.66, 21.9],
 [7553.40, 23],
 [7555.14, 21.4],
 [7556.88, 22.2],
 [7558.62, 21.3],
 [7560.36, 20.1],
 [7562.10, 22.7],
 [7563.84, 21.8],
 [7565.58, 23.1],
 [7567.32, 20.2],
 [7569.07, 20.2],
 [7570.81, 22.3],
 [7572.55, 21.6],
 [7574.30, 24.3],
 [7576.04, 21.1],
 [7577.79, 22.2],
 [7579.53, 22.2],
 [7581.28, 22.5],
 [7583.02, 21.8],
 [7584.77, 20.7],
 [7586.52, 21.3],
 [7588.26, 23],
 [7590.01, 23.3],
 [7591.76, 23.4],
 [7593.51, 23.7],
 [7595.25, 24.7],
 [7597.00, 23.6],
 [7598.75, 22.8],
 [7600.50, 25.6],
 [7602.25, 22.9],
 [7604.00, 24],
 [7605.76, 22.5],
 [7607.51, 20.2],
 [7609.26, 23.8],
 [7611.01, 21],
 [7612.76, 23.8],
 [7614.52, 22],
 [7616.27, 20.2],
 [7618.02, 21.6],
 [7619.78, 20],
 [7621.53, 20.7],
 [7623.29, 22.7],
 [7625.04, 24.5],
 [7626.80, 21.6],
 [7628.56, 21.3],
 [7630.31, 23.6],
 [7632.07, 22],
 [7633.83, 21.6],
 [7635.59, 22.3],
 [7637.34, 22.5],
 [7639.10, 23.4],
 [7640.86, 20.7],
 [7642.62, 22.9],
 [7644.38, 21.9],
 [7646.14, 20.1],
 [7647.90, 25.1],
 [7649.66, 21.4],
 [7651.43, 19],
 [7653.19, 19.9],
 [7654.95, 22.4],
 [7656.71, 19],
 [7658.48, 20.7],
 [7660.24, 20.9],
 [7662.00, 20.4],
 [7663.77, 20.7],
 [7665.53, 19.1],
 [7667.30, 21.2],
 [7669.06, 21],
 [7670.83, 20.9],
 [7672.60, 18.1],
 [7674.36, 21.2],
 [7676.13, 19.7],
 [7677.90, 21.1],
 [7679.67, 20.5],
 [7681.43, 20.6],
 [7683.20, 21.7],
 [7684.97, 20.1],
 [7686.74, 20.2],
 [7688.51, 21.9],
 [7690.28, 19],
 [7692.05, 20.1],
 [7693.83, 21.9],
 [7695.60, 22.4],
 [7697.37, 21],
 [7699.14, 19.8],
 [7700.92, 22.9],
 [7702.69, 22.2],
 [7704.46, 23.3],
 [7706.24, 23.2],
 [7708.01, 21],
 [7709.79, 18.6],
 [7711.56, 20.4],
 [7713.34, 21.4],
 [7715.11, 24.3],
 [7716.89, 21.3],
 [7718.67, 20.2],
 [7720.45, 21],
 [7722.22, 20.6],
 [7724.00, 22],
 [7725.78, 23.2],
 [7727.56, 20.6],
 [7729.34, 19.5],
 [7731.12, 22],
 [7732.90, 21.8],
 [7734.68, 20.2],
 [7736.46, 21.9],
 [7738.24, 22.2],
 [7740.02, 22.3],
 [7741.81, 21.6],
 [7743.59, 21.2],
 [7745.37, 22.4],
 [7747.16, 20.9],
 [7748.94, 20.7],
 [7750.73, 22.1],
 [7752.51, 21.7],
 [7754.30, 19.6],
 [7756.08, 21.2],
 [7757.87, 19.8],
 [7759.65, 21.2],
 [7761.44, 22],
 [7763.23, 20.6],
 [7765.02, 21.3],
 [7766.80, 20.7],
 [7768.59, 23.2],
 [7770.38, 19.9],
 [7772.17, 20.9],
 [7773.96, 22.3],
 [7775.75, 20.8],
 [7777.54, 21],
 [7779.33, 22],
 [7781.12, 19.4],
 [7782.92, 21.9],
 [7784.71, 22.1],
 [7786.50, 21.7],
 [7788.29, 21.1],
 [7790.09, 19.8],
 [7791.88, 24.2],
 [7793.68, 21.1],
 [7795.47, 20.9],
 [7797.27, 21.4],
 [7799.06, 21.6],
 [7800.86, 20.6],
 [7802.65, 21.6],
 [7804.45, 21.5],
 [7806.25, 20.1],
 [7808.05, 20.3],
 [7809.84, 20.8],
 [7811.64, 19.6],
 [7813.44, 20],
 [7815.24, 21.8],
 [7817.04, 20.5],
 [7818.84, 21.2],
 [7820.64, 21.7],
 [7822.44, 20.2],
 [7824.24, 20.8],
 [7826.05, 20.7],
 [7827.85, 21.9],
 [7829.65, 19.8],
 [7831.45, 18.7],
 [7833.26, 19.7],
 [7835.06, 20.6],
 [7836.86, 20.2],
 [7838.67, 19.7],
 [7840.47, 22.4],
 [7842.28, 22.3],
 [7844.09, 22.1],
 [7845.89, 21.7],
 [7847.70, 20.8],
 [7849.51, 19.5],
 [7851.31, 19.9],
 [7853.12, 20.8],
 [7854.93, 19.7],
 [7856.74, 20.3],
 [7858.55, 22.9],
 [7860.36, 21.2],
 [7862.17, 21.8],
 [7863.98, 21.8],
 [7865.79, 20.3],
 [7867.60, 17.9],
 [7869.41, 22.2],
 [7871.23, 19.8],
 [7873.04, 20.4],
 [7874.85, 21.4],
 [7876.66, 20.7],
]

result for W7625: -0.02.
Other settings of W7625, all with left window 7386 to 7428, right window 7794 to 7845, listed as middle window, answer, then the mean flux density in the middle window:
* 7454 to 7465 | 0.03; 21.4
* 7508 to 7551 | -0.01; 22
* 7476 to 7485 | -0.02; 22.3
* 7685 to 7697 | 0.02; 20.9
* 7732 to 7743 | -0.03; 21.7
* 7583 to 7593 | -0.04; 22.3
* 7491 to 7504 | 0.02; 21.4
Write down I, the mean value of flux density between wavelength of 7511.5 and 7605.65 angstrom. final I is 22.3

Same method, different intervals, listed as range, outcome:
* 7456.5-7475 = 21.6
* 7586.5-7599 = 23.4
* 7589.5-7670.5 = 22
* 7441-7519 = 21.7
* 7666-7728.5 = 21.1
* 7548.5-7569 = 21.8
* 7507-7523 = 21.9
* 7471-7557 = 22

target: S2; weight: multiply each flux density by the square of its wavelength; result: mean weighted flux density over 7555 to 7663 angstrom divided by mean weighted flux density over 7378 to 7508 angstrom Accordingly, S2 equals 1.05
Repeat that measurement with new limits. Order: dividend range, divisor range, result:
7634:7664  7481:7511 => 1.02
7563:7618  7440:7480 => 1.08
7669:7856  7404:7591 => 1.03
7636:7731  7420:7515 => 1.03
